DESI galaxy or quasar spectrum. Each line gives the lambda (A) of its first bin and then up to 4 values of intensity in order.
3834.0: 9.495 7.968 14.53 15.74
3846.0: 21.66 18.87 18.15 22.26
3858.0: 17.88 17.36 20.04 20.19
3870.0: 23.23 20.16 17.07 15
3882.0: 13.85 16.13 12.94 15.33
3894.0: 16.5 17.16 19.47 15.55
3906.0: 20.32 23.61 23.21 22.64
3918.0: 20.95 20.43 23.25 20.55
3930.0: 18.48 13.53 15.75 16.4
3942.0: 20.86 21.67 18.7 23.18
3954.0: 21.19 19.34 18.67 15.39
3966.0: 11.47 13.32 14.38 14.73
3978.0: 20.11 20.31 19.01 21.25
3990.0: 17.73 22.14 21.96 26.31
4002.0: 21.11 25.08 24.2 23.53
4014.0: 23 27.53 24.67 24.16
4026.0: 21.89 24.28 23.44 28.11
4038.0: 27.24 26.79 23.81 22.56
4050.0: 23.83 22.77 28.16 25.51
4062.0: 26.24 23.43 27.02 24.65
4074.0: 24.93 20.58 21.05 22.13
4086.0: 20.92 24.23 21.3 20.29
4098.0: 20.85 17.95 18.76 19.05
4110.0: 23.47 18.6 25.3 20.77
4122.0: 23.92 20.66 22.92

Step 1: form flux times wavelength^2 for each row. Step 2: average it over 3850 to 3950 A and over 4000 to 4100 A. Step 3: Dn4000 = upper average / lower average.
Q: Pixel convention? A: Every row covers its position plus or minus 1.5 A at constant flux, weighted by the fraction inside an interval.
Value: 1.37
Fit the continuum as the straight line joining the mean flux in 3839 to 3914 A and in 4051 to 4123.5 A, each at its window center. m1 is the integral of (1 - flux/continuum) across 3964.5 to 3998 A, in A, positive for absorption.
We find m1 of 4.1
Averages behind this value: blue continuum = 18.3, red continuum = 22.6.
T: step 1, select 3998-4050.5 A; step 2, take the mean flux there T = 24.5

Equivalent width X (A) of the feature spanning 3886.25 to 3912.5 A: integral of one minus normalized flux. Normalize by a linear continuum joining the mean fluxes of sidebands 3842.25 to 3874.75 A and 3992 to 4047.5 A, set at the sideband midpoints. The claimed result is 3.60 A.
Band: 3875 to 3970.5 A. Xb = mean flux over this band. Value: 18.2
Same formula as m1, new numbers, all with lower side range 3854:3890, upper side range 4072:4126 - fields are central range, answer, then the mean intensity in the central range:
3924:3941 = 1.1 A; 17.6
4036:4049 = -2.9 A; 25.2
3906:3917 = -2.5 A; 22.7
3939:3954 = -1.2 A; 20.6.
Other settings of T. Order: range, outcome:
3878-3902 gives 15.8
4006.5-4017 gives 24.1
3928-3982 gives 17.6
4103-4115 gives 20.2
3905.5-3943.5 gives 20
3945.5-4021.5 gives 20.3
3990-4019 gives 23.6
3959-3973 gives 14.5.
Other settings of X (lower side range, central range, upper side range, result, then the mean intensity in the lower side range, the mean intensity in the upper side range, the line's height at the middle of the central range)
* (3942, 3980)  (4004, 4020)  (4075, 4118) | -4.70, 17.8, 21.1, 19.1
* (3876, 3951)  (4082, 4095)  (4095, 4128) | -0.77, 18.5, 21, 20.7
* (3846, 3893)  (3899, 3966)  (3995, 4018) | 3.91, 18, 24.1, 20.8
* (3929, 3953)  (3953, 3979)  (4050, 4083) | 4.45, 18.6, 24.3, 19.8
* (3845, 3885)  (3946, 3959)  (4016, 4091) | 0.48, 18.8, 24.4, 21.4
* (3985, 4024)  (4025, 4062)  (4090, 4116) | -4.79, 23.2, 20.4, 22.1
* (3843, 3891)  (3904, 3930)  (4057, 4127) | -3.39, 18.1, 22.3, 19.1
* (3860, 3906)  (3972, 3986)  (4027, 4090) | 2.00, 17.4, 24.3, 21.2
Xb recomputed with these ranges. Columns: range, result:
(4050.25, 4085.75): 24.1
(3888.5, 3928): 19.7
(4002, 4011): 23.9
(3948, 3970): 17.7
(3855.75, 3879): 19.2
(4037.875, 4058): 24.9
